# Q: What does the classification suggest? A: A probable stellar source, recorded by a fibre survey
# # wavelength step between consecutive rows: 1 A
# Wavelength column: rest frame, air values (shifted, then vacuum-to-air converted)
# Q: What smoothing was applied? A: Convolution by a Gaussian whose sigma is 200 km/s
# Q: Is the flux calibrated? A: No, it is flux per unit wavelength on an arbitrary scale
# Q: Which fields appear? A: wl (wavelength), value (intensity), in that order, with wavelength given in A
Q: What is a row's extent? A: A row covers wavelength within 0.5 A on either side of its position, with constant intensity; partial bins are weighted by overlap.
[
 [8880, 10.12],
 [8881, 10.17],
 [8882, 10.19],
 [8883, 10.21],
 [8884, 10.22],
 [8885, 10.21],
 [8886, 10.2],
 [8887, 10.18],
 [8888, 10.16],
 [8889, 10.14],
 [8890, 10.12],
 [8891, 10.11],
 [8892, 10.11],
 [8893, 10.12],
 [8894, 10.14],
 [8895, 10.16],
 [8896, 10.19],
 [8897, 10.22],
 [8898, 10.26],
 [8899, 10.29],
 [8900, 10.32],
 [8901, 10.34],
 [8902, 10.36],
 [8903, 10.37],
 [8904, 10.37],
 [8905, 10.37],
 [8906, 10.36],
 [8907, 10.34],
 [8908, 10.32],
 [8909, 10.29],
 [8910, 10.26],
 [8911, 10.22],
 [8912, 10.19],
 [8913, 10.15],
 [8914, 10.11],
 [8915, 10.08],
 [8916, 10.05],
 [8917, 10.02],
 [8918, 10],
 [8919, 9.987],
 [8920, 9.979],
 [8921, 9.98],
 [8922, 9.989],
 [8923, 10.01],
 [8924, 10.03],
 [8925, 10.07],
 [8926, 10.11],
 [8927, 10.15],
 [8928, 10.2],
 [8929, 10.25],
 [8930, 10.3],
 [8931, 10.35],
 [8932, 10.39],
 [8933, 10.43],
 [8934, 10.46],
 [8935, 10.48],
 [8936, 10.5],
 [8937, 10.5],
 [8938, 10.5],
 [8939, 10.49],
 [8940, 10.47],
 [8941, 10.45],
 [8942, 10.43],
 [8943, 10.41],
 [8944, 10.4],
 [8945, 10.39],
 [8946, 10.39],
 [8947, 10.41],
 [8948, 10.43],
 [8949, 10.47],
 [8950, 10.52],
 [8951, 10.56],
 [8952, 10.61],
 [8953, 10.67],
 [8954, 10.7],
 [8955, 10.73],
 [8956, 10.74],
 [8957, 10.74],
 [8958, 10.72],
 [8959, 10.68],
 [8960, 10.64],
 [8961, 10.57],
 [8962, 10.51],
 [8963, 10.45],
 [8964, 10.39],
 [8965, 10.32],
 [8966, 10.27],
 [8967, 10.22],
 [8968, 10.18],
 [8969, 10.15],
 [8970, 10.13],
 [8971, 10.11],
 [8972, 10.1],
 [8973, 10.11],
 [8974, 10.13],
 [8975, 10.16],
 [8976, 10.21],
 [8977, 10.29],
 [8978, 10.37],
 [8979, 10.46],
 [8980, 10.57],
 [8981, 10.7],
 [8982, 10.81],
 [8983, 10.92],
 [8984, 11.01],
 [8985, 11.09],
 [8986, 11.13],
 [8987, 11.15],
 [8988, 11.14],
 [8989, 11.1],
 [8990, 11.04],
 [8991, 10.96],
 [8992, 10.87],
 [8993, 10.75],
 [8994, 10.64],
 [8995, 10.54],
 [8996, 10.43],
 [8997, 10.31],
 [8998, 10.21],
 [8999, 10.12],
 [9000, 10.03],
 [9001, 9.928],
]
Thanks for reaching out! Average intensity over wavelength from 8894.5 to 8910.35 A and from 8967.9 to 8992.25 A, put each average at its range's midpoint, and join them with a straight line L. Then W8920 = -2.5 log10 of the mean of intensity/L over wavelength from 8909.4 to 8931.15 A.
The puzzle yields 0.03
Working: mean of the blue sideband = 10.3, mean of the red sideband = 10.6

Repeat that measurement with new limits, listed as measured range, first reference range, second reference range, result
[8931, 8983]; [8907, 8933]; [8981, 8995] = 0.01 mag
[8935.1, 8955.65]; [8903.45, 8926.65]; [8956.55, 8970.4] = -0.02 mag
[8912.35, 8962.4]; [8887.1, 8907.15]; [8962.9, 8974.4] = -0.02 mag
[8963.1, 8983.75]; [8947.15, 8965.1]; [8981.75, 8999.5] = 0.04 mag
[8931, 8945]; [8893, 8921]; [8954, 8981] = -0.02 mag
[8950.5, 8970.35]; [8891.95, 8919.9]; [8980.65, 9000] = 0.01 mag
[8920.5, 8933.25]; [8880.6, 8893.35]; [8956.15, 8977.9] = 0.01 mag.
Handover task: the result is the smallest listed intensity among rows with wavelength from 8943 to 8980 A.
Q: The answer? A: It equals 10.1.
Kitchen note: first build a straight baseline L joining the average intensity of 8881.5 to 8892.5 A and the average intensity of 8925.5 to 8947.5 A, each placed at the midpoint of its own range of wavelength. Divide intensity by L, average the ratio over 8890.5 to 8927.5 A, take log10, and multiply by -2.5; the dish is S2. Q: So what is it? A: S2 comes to 0.01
